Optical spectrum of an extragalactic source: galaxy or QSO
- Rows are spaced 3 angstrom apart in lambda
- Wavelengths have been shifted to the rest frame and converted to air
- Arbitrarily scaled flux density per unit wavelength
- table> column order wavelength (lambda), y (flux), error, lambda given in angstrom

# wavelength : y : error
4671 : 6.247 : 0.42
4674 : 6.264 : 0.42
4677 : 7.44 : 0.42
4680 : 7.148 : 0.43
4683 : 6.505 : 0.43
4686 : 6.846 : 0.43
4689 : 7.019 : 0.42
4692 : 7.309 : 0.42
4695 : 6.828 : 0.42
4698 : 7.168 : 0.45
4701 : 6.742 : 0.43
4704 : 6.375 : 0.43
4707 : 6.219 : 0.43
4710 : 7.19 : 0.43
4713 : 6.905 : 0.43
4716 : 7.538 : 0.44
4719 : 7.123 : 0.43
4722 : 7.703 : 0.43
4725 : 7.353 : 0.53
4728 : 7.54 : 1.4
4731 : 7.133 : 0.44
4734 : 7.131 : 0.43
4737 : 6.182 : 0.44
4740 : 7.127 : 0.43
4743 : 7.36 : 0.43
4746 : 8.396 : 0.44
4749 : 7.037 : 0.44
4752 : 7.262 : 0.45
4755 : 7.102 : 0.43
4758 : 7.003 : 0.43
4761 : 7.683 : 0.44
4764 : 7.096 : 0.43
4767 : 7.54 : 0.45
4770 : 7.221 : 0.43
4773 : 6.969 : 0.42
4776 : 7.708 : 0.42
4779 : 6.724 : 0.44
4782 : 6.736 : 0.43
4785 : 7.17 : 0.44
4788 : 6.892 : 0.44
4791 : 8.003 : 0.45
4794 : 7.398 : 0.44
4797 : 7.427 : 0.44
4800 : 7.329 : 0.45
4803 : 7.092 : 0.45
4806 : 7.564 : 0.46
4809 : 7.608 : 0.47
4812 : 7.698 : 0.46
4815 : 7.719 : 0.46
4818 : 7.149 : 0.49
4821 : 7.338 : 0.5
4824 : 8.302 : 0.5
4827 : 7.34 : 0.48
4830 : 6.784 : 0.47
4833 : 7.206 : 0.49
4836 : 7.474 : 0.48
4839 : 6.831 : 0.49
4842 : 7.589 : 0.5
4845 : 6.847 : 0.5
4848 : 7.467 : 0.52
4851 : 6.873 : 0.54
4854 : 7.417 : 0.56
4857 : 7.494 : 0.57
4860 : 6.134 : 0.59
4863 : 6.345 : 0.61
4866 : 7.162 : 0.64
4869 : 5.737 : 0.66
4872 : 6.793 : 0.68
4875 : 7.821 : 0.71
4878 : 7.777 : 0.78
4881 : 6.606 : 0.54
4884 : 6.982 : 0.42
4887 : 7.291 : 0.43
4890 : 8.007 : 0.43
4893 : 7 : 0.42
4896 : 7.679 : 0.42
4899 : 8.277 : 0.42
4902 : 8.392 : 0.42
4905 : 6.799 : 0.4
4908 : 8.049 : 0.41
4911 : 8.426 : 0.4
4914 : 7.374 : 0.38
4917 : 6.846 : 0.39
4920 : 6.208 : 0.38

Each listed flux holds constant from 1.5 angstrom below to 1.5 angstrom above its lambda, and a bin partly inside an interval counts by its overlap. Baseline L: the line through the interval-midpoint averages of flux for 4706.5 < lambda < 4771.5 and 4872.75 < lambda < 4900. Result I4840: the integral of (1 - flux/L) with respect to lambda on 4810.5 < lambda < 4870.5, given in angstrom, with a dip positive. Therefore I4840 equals 2.0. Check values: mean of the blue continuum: 7.24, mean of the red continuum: 7.46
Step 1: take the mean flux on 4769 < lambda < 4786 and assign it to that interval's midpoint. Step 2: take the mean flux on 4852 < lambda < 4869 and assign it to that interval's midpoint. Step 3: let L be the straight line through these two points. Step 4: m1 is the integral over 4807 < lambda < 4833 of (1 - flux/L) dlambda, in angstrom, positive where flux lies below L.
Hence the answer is -2.0 angstrom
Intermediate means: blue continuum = 7.08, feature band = 7.48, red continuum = 6.81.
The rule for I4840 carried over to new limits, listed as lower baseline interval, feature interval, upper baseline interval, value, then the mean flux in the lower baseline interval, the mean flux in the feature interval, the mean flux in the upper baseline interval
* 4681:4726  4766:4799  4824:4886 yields -1.0 angstrom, 6.99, 7.25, 7.07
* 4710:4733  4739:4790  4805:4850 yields 0.7 angstrom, 7.31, 7.25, 7.39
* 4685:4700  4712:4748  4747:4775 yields -0.7 angstrom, 7.03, 7.29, 7.24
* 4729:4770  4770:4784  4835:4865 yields 0.2 angstrom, 7.24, 7.06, 7.04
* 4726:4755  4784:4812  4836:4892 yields -1.0 angstrom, 7.24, 7.41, 7.08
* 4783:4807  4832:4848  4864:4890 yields -0.1 angstrom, 7.34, 7.21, 7.06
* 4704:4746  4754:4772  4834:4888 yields -0.4 angstrom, 7.13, 7.27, 7.03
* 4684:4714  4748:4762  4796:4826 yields 0.0 angstrom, 6.85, 7.21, 7.52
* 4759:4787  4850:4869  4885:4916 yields 1.8 angstrom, 7.2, 6.81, 7.7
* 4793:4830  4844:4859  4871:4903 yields 0.6 angstrom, 7.47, 7.2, 7.51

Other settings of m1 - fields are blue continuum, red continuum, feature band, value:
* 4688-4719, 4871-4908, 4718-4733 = -0.79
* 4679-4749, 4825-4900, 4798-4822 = -1.04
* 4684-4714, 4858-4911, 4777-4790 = 0.16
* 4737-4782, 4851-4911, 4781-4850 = -0.86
